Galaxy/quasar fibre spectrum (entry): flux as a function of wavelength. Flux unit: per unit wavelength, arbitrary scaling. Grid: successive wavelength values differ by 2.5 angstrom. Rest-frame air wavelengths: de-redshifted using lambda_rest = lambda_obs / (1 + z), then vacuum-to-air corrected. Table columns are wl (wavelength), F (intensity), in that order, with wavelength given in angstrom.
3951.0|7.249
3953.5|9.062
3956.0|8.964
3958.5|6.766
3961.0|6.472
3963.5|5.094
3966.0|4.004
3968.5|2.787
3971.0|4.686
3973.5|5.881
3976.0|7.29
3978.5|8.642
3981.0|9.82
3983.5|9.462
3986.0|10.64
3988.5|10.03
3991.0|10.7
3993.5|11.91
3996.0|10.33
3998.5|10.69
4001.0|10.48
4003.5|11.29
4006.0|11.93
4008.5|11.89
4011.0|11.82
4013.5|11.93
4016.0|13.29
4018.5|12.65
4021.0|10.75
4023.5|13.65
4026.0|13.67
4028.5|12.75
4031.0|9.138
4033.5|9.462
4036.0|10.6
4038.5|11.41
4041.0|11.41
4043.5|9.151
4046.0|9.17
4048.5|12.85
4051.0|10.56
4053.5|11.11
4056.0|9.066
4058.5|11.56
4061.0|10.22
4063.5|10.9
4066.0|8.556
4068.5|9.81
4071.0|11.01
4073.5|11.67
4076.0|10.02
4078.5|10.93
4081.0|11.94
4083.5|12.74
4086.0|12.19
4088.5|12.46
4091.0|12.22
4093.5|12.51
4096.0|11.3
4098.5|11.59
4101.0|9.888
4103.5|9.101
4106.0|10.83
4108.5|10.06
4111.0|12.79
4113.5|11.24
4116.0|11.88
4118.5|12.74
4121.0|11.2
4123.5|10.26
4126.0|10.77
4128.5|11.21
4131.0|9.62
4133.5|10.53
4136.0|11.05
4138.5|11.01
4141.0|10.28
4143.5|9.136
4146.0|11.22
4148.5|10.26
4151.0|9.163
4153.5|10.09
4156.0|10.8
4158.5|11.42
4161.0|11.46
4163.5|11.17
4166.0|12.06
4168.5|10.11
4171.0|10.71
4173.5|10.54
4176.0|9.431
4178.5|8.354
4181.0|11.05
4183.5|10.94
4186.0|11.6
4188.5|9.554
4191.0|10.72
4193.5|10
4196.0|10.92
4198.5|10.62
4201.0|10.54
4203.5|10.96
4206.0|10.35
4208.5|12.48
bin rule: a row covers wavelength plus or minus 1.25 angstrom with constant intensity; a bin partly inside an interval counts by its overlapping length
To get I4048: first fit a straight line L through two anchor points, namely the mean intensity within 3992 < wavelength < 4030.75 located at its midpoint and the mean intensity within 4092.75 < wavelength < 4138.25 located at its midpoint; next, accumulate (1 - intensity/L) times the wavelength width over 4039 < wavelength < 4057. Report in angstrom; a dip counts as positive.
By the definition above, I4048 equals 1.6 angstrom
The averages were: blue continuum 11.9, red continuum 11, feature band 10.5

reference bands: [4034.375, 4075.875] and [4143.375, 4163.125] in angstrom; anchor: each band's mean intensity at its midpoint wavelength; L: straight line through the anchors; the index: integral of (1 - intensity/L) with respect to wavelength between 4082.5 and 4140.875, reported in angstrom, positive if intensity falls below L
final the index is -3.9 angstrom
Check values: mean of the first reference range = 10.5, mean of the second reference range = 10.6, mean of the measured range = 11.2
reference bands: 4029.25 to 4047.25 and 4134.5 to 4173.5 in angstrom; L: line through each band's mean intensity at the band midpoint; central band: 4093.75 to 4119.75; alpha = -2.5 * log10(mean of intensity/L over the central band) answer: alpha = -0.08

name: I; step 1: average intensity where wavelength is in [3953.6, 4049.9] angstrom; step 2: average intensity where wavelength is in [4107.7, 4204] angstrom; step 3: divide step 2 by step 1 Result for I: 1.1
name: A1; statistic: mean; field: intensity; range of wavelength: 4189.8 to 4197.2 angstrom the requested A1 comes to 10.5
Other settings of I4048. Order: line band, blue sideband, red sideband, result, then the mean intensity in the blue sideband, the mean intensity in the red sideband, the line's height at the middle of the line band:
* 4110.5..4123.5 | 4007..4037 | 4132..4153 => -1.4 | 11.8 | 10.3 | 10.6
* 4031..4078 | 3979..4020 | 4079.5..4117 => 3.7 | 11.1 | 11.5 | 11.3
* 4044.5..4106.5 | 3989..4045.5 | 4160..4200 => 0.6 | 11.4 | 10.6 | 11.1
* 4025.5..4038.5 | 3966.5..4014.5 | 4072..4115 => -1.0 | 9.49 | 11.4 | 10.3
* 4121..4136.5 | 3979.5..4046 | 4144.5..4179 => 0.1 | 11.1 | 10.5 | 10.7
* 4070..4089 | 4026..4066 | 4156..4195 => -1.7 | 10.7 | 10.6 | 10.6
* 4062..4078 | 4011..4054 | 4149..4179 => 1.1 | 11.4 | 10.5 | 11.1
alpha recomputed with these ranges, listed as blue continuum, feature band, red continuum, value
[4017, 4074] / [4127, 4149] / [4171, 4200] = 0.006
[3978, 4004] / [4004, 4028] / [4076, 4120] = -0.163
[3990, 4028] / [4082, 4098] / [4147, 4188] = -0.095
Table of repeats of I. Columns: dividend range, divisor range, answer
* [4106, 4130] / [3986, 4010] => 1.03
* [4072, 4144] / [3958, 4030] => 1.15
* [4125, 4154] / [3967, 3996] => 1.23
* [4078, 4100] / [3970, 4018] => 1.18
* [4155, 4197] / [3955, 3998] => 1.35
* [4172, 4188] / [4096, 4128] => 0.93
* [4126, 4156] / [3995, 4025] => 0.88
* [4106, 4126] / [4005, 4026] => 0.92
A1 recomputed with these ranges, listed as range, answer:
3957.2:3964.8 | 6.12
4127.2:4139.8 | 10.7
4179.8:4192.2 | 10.8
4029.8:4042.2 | 10.4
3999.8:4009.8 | 11.4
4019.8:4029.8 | 12.7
